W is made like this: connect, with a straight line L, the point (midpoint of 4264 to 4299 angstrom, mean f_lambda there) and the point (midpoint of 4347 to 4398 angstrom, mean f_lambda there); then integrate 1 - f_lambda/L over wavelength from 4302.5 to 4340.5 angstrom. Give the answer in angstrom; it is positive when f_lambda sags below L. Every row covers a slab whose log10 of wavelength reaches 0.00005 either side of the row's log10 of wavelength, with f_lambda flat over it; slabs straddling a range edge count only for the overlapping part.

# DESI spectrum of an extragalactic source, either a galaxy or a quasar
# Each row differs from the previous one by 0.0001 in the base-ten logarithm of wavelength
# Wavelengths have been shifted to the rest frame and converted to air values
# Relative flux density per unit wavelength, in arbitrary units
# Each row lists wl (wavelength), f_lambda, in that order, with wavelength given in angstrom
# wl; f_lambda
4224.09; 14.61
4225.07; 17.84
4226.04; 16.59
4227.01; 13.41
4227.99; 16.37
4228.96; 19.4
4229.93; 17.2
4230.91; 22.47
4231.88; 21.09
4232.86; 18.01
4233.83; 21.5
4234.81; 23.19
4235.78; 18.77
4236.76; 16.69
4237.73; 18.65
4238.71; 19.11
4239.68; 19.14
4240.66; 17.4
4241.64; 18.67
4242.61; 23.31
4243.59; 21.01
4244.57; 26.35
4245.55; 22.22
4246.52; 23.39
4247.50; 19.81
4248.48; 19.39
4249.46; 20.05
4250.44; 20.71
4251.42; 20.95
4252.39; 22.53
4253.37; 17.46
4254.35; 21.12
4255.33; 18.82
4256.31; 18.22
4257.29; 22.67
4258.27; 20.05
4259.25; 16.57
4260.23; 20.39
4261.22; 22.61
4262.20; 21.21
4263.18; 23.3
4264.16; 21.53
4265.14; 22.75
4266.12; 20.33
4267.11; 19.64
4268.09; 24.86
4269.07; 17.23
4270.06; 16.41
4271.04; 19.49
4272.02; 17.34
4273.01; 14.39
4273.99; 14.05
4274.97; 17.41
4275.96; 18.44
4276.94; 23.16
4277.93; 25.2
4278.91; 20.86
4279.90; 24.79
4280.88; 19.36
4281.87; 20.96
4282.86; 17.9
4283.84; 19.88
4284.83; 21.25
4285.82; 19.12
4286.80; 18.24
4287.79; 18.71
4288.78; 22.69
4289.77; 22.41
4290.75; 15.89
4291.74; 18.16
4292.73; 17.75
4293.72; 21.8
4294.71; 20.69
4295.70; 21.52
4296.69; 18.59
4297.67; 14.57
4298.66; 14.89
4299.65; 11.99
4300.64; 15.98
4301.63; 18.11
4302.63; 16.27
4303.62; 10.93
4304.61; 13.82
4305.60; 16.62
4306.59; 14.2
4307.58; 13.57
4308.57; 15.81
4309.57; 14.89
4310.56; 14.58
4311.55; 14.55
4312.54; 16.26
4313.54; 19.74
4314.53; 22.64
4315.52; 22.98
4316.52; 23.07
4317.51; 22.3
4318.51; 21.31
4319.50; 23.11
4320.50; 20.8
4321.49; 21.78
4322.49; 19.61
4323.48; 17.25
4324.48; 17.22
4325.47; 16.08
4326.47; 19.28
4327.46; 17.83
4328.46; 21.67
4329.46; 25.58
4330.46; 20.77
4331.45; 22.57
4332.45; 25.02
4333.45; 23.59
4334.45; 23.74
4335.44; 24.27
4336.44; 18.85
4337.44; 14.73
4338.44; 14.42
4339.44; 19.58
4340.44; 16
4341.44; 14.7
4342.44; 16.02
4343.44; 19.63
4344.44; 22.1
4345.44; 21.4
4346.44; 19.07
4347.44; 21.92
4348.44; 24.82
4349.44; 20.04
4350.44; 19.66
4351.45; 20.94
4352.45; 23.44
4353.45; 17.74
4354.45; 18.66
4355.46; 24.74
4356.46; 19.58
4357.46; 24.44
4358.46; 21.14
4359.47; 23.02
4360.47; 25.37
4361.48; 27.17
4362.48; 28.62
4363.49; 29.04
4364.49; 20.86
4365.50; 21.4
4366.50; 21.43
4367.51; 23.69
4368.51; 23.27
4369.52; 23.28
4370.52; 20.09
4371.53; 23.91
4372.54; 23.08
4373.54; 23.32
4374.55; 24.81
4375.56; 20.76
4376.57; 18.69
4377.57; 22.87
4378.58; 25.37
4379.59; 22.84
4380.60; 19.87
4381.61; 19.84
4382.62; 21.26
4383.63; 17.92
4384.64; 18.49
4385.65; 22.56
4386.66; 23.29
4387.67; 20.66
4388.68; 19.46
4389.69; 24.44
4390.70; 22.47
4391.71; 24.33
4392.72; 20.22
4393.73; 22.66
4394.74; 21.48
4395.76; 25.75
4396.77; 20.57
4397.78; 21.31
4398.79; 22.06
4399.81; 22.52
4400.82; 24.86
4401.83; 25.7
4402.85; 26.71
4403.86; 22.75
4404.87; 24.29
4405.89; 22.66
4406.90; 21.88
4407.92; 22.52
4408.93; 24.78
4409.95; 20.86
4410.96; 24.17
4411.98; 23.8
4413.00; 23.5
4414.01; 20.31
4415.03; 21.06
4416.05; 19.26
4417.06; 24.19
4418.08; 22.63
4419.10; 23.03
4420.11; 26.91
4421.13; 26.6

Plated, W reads 3.3 angstrom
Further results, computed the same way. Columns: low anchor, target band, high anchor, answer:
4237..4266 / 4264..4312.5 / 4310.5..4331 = 5.12 angstrom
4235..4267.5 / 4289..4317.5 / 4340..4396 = 5.03 angstrom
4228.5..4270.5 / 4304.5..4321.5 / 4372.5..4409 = 2.26 angstrom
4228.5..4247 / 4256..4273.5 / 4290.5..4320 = -0.62 angstrom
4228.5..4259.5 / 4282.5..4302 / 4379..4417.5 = 2.20 angstrom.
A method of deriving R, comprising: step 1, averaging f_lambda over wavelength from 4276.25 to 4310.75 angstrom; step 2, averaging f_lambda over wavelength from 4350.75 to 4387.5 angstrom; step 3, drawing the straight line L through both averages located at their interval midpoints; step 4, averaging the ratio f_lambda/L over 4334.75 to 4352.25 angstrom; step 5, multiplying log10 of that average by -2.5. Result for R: 0.08 mag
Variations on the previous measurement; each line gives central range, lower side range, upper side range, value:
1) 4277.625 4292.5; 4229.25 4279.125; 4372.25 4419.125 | 0.02 mag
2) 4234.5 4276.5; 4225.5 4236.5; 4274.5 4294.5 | -0.03 mag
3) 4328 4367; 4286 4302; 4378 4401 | -0.06 mag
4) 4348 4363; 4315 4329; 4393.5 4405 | -0.05 mag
